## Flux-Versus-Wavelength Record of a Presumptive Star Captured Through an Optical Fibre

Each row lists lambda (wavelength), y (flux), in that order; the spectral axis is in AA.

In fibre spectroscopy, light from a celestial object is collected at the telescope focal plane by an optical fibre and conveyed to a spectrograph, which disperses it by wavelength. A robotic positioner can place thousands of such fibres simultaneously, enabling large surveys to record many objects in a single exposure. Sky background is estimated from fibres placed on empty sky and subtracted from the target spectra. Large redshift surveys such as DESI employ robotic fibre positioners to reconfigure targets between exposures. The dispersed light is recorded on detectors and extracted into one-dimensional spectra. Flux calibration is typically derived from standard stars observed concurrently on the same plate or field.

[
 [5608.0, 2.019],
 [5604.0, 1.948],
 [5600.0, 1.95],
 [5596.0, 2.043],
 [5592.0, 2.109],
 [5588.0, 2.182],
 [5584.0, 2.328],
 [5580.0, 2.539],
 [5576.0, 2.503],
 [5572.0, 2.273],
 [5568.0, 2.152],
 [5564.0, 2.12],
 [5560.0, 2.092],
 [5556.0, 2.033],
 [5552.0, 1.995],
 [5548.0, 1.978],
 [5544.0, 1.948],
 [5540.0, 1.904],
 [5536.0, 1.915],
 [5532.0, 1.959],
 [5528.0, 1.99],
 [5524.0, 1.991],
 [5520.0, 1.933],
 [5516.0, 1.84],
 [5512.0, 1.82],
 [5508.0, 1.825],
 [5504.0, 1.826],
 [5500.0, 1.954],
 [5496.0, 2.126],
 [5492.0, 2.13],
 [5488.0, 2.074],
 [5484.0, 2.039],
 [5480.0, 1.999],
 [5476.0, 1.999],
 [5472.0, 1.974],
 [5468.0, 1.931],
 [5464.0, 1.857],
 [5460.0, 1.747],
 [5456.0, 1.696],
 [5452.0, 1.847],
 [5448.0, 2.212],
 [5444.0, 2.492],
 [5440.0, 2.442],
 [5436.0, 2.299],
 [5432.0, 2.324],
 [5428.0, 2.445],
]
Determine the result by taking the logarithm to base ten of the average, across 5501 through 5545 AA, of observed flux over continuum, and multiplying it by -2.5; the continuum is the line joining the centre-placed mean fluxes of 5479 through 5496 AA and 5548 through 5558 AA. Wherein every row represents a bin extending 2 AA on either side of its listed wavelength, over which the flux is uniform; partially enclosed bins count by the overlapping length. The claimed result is 0.07 mag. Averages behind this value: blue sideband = 2.07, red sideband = 2.01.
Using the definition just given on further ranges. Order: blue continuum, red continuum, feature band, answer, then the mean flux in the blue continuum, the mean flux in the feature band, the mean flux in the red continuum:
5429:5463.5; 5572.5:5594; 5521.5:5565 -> 0.14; 2.13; 1.99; 2.33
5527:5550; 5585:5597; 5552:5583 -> -0.09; 1.95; 2.23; 2.14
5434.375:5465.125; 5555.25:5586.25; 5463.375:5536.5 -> 0.10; 2.08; 1.96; 2.26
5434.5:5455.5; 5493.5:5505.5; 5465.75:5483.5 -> 0.06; 2.22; 1.98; 1.98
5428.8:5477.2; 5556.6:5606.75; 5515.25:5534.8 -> 0.10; 2.08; 1.95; 2.18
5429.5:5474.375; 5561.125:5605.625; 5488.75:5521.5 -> 0.10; 2.08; 1.94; 2.2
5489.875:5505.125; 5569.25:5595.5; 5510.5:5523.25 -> 0.11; 2.02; 1.88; 2.3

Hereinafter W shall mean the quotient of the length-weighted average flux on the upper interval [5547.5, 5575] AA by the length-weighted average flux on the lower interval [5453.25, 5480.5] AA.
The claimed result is 1.1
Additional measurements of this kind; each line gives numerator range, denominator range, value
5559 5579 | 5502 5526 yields 1.20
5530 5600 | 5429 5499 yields 1.02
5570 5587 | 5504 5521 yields 1.30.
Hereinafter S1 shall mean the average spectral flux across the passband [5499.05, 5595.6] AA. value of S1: 2.05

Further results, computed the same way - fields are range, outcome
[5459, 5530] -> 1.95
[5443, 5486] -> 1.97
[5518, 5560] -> 1.97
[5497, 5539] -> 1.91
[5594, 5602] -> 2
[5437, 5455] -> 2.22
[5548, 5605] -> 2.16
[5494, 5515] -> 1.91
